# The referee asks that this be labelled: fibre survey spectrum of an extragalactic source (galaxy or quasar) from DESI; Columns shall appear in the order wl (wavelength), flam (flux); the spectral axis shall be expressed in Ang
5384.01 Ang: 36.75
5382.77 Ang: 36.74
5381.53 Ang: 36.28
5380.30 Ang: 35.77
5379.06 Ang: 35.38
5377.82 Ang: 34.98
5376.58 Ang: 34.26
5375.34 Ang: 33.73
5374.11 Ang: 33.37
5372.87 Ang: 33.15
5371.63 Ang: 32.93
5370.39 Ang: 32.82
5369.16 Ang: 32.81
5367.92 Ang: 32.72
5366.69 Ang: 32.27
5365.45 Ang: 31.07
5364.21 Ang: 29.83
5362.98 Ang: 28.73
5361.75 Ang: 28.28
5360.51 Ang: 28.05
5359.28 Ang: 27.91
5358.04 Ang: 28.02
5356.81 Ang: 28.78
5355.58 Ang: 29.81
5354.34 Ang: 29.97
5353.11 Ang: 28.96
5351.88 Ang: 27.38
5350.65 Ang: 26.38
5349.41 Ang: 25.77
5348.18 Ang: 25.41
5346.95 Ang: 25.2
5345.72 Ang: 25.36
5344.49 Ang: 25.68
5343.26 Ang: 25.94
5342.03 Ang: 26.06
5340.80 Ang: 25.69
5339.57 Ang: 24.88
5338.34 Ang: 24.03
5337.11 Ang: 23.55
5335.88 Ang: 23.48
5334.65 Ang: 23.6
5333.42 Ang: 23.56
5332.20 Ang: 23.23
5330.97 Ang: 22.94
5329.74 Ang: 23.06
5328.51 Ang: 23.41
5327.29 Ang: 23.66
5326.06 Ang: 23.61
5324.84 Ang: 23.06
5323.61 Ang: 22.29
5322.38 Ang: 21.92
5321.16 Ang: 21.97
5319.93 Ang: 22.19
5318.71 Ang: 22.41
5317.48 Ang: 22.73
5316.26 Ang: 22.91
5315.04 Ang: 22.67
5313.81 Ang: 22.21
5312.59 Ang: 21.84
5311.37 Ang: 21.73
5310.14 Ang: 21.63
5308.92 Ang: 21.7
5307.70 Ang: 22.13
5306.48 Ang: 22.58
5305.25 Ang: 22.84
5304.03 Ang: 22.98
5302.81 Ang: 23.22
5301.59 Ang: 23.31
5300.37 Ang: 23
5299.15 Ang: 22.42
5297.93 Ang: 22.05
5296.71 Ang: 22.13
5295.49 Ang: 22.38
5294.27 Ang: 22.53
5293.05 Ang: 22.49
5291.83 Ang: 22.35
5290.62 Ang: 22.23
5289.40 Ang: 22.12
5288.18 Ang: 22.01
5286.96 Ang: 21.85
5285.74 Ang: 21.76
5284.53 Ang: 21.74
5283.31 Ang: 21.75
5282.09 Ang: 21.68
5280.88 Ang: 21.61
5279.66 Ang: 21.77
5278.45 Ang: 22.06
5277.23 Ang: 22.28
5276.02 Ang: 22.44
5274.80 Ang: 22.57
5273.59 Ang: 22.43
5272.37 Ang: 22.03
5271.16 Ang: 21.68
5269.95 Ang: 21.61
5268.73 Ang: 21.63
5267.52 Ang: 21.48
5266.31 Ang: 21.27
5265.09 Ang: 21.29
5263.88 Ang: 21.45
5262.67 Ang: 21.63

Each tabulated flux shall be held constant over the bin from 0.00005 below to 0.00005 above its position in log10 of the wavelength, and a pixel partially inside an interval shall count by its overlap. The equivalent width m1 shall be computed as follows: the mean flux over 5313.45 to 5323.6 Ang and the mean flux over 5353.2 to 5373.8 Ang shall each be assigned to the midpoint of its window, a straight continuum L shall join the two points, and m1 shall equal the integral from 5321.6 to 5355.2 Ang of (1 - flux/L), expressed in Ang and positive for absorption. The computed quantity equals 1.5 Ang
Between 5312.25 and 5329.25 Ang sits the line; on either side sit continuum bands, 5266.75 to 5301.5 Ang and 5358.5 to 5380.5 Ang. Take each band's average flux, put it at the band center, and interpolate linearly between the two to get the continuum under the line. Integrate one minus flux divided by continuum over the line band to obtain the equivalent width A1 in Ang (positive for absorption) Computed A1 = 2.4 Ang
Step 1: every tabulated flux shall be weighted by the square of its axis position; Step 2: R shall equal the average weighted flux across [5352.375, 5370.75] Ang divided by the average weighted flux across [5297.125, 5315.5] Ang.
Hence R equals 1.36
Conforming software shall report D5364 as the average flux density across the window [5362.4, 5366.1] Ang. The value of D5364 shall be 29.9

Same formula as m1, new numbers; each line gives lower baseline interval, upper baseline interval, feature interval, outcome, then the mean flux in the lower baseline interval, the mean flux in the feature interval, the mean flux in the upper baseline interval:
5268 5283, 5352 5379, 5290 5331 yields 4.7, 22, 22.5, 31.1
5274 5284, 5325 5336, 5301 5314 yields 0.2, 22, 22.4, 23.4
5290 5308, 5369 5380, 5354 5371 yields 1.0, 22.6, 30.1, 33.8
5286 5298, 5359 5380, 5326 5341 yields 2.1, 22.2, 23.7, 32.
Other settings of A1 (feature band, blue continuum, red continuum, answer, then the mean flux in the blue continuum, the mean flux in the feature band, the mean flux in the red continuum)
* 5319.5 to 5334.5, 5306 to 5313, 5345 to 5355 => 0.7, 21.9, 22.9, 26.8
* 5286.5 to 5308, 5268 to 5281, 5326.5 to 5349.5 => 0.4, 22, 22.5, 24.4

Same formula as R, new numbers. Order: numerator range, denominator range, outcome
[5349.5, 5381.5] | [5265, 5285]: 1.47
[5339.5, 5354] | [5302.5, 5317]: 1.19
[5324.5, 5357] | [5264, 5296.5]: 1.18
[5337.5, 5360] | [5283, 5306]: 1.22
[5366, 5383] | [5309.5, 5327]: 1.55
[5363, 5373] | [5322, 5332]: 1.41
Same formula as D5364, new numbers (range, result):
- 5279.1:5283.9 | 21.7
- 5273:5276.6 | 22.5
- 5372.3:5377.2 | 33.6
